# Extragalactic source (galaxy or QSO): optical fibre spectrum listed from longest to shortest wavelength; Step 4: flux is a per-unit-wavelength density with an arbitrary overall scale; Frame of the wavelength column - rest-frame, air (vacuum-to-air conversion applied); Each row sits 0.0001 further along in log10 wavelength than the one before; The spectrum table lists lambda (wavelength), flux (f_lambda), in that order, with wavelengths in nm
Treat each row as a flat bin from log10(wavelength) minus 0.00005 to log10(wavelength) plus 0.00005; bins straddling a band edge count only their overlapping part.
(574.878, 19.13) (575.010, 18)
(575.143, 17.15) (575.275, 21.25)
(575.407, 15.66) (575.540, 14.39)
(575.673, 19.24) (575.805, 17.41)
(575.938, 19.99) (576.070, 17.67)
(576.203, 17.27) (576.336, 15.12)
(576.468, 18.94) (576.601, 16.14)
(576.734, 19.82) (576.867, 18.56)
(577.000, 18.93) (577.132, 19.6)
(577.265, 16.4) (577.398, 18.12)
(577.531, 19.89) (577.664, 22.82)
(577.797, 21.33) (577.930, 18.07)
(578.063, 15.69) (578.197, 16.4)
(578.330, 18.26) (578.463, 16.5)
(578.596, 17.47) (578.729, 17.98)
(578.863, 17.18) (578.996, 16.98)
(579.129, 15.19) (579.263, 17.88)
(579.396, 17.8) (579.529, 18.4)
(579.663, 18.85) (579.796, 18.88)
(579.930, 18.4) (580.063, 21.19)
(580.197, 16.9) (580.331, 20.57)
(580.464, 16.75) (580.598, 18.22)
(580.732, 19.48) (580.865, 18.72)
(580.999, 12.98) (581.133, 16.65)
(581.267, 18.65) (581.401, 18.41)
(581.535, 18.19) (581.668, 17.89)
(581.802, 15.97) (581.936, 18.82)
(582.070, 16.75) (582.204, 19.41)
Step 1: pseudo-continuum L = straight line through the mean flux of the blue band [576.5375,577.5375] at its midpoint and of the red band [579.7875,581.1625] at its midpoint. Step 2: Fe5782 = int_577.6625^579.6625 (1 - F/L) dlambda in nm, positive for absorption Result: 0.05 nm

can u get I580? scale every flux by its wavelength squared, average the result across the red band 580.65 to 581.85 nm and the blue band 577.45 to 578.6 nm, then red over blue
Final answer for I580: 1.0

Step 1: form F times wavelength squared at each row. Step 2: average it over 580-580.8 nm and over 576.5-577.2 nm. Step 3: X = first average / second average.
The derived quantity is 1.02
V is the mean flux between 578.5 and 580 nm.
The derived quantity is 17.7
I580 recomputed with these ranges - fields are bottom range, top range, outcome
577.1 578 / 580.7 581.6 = 0.91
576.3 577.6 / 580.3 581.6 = 0.99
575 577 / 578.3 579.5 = 0.98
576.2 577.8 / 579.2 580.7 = 1.01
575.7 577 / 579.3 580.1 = 1.06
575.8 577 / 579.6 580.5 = 1.06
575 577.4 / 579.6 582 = 1.03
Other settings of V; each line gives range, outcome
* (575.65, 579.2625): 18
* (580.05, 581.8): 17.9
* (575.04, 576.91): 17.7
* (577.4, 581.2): 18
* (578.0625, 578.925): 17.2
